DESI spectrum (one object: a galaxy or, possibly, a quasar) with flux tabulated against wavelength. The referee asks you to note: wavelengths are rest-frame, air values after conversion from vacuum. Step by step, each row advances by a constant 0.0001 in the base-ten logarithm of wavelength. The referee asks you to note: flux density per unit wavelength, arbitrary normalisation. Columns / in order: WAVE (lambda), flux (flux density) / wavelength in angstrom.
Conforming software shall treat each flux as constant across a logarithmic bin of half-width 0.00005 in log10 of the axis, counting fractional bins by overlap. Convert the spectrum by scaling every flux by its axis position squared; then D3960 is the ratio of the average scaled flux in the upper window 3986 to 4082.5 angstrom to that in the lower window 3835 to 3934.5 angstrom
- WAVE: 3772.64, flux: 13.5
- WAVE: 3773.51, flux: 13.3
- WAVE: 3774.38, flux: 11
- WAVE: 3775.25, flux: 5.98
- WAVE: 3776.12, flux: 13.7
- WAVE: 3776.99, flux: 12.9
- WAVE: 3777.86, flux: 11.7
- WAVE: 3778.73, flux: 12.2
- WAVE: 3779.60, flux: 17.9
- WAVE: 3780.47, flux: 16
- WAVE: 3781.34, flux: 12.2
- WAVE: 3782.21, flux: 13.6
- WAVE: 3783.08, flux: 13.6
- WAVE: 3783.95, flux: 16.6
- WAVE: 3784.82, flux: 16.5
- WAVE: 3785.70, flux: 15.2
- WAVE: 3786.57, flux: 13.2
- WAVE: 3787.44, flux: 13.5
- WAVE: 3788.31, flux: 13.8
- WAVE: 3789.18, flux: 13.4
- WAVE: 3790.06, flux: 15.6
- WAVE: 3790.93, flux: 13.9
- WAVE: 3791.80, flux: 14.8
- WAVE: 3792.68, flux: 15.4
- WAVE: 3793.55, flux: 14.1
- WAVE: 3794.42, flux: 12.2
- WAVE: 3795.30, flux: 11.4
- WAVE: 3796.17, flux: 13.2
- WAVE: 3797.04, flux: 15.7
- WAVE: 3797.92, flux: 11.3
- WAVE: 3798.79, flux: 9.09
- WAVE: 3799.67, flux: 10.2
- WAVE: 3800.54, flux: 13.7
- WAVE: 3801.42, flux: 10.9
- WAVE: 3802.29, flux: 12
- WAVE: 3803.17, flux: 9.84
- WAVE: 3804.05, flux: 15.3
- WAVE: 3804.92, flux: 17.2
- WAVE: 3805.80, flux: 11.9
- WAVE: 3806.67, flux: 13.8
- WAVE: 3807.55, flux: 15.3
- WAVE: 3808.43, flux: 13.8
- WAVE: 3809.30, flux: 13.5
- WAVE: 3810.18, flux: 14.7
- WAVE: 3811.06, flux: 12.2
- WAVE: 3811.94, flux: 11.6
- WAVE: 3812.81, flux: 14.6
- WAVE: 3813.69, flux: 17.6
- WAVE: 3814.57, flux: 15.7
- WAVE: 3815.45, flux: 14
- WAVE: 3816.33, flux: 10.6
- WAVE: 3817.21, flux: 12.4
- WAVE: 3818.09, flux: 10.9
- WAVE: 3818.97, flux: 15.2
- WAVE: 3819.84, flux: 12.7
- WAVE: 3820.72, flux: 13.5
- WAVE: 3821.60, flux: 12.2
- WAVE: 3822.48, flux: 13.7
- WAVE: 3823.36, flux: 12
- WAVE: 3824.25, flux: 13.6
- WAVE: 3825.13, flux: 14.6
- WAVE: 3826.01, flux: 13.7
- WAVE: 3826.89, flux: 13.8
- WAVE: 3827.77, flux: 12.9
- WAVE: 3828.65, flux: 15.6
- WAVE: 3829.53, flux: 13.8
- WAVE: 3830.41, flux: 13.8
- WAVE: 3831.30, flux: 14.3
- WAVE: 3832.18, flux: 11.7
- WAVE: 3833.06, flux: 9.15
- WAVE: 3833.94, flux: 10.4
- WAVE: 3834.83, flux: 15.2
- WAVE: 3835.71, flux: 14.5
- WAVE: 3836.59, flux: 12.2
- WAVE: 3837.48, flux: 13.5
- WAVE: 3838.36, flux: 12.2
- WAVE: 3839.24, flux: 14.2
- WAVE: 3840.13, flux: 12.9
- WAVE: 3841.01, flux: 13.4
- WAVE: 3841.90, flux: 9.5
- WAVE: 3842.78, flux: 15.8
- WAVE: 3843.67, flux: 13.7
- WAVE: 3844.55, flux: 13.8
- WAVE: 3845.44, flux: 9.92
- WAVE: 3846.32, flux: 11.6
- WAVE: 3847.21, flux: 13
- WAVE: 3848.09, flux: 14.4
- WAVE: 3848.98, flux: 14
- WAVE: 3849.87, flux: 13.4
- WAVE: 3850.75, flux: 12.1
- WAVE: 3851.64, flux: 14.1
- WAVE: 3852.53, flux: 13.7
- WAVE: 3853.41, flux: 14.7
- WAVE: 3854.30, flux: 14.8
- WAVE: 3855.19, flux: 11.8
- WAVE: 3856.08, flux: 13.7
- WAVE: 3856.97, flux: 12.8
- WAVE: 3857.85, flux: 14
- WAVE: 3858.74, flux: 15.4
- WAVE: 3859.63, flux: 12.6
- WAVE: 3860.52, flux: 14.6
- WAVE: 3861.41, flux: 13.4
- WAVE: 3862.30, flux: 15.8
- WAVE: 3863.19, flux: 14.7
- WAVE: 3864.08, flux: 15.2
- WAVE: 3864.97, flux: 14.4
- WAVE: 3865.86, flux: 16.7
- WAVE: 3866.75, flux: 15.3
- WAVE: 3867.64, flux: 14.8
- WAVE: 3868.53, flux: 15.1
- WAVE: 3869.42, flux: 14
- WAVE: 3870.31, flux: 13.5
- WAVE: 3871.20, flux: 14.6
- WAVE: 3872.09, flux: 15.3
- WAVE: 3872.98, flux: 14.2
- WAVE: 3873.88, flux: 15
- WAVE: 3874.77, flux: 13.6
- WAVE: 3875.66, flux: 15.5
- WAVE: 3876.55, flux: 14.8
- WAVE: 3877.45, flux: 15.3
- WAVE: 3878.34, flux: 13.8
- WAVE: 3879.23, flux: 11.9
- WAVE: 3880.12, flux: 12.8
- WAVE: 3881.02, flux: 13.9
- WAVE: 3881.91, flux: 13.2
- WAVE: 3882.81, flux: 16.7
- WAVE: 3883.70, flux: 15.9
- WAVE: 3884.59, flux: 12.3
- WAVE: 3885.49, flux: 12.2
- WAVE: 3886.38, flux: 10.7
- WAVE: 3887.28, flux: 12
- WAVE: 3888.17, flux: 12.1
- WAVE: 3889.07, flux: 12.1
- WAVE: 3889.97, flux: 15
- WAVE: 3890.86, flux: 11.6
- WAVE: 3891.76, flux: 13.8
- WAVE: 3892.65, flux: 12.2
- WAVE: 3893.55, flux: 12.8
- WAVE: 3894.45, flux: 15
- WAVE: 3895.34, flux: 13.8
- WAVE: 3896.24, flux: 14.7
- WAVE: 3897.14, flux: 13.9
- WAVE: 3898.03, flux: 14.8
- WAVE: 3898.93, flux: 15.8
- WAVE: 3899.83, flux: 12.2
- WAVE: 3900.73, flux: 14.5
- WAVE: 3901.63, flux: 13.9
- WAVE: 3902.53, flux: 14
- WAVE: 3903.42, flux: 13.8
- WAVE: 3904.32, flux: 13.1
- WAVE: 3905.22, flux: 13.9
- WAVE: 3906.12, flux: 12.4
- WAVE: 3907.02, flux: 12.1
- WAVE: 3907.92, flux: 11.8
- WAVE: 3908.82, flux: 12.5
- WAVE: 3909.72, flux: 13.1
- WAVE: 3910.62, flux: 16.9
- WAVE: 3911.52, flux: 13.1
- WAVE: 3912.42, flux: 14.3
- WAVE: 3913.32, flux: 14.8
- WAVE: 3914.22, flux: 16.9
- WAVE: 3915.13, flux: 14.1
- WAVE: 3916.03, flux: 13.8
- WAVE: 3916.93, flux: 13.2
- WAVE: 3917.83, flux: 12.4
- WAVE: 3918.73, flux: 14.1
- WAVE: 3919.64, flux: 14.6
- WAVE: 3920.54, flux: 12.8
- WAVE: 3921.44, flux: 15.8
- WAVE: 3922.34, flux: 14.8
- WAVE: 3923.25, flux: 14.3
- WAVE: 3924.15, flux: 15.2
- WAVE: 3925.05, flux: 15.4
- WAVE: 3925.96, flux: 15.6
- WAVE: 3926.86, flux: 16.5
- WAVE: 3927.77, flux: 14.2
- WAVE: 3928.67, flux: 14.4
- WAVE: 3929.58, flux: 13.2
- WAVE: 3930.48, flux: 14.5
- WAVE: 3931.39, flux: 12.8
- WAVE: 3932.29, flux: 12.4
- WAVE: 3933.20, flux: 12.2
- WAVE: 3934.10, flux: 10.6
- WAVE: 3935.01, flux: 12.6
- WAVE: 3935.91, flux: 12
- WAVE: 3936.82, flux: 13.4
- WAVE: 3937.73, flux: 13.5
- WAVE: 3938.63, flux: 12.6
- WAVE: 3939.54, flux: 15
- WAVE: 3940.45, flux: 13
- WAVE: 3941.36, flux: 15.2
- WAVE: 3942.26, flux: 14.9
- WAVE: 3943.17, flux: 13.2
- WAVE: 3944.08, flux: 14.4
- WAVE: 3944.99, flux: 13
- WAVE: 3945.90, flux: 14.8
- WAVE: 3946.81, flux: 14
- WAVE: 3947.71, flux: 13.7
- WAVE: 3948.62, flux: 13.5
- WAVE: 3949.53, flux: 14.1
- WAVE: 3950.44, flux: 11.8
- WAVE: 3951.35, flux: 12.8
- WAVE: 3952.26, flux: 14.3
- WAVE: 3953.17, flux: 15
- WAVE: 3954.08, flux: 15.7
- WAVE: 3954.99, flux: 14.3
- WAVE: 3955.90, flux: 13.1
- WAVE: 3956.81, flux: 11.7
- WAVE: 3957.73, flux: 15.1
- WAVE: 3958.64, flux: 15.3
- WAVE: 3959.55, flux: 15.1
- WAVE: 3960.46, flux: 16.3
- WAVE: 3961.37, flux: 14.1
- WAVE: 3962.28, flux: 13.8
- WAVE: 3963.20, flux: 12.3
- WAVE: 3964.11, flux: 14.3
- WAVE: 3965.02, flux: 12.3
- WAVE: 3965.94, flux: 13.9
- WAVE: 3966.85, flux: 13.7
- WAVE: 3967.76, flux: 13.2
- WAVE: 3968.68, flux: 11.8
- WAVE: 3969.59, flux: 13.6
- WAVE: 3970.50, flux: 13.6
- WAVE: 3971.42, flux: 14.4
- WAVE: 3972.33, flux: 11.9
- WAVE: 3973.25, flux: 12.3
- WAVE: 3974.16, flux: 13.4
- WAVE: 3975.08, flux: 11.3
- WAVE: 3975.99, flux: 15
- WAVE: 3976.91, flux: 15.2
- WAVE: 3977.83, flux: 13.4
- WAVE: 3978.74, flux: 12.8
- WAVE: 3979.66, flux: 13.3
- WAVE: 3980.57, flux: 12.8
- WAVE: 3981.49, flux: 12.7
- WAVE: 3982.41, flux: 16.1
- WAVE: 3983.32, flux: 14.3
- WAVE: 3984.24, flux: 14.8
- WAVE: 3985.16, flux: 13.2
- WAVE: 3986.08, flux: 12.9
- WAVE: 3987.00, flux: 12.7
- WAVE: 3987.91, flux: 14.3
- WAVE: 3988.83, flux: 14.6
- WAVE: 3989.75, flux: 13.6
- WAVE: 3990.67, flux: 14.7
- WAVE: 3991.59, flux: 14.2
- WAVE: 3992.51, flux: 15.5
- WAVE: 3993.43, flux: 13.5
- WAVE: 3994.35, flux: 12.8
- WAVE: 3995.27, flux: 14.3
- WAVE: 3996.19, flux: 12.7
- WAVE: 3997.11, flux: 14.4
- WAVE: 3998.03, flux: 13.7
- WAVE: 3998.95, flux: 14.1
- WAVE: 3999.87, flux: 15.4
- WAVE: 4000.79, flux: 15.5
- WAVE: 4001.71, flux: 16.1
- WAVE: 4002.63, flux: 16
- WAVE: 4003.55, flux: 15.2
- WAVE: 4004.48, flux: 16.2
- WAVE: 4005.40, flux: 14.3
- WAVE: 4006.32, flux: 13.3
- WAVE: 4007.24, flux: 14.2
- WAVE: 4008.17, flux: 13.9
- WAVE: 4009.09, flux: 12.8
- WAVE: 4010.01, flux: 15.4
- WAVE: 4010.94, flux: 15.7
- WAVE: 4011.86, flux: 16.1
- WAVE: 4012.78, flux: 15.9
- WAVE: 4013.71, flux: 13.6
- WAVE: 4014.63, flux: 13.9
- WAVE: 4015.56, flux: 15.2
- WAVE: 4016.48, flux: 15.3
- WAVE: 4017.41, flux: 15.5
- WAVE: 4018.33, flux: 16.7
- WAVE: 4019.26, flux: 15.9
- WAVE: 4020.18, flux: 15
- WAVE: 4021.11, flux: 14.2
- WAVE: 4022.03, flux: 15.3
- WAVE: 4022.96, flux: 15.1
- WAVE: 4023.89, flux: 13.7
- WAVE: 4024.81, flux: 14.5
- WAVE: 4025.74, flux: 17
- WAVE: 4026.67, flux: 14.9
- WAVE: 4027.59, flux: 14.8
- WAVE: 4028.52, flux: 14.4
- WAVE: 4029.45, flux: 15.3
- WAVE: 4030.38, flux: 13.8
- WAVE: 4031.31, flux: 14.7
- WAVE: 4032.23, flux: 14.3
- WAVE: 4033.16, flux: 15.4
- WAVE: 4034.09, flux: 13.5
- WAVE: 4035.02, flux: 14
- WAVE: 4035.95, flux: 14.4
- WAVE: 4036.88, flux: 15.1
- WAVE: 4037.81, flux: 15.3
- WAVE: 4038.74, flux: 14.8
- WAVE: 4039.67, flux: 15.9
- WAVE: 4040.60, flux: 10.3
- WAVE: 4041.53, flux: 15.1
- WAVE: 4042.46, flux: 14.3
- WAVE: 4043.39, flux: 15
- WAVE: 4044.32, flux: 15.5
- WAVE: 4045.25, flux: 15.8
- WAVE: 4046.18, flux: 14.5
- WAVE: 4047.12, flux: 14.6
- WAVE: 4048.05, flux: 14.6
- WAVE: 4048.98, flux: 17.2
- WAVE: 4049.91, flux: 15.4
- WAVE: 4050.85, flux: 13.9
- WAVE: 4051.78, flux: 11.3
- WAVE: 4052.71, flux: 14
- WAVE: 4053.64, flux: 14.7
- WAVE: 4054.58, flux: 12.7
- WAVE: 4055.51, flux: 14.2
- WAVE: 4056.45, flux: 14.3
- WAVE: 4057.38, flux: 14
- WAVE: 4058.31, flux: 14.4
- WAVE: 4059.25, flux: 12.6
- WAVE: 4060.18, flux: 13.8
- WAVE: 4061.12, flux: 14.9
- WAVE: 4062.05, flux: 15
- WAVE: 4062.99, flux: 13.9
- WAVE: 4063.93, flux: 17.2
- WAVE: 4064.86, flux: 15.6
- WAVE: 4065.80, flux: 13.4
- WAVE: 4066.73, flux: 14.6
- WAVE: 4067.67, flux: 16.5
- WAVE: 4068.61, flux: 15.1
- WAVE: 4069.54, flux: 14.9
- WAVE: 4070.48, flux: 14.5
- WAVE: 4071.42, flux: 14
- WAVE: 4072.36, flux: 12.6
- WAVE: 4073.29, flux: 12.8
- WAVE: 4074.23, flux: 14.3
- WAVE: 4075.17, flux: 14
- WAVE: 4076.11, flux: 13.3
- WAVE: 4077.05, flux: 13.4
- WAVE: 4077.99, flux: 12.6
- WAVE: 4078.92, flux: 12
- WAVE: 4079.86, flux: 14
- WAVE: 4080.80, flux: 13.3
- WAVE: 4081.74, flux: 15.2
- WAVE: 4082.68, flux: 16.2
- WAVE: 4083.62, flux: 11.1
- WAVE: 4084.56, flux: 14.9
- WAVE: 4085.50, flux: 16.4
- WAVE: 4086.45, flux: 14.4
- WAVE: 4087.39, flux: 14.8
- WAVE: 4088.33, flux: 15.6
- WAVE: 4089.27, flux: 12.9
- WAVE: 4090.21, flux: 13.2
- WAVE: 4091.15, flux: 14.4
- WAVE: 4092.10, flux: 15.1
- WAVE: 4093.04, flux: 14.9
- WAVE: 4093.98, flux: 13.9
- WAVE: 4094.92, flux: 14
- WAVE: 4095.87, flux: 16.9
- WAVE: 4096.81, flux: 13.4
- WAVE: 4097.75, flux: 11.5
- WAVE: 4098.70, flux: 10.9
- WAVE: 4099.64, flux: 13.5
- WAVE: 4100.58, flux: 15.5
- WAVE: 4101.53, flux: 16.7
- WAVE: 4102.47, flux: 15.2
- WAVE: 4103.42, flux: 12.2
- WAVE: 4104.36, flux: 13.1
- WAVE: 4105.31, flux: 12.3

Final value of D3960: 1.13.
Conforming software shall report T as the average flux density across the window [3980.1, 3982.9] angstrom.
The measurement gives 13.9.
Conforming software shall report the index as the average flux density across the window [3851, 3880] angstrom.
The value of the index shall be 14.3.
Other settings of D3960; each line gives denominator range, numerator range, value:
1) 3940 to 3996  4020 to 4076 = 1.10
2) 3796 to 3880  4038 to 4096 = 1.19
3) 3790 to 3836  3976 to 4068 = 1.22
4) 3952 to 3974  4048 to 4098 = 1.09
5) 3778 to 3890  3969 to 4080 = 1.16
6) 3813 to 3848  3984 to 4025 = 1.21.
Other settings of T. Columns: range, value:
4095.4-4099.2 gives 13.2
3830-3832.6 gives 13.2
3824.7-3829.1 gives 14.1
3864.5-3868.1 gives 15.3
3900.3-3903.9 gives 14.1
